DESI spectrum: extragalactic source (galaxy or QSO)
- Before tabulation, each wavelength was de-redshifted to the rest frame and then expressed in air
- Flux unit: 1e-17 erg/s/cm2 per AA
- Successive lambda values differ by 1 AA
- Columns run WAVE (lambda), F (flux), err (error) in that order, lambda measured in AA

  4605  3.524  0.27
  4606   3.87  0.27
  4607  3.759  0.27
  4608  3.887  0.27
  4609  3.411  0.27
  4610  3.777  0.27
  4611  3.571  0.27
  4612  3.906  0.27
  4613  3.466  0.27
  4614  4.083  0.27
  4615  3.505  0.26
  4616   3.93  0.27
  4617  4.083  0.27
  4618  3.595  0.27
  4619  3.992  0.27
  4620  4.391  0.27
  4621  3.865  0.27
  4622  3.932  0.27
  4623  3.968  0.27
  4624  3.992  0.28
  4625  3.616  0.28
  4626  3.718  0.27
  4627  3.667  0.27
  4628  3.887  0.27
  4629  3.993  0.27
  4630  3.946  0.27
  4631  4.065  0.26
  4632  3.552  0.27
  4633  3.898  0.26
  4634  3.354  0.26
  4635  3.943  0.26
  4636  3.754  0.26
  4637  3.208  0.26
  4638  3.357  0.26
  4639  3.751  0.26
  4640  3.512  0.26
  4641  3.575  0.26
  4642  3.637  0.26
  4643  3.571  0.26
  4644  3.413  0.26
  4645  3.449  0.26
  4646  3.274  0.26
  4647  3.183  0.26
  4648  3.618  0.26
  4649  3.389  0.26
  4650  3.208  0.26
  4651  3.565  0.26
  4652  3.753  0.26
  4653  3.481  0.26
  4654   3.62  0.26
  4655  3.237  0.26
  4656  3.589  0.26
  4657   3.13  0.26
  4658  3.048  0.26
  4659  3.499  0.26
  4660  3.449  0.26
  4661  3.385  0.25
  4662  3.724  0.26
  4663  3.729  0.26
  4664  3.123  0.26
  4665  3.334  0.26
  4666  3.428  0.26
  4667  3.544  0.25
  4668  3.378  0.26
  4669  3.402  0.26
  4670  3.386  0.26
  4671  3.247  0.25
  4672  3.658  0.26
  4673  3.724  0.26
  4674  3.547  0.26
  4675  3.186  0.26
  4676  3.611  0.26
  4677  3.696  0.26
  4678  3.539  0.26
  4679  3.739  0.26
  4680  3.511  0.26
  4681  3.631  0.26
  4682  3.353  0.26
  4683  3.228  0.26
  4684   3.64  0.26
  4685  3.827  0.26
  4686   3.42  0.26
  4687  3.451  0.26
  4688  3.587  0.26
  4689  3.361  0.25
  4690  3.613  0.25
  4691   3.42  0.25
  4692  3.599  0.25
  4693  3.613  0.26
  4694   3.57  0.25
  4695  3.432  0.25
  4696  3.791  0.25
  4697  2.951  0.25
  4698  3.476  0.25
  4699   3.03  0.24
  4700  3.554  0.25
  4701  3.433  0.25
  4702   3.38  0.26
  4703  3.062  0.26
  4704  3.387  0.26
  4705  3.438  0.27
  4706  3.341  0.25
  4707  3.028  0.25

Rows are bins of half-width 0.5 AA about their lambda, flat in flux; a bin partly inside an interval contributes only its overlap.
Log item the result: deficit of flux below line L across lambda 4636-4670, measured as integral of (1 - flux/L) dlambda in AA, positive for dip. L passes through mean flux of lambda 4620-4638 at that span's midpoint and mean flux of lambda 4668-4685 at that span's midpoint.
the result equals 1.9 AA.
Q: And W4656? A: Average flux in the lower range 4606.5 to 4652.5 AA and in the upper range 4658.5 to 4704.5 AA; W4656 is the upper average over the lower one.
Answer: 0.94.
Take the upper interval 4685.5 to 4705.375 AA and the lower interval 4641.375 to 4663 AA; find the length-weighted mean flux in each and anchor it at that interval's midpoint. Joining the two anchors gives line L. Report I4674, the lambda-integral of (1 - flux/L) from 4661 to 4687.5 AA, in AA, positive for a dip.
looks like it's -0.5 AA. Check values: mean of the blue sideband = 3.45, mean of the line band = 3.5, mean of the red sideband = 3.43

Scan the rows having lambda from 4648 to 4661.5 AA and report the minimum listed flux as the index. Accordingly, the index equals 3.048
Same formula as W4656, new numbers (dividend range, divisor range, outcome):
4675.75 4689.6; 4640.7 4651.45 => 1.03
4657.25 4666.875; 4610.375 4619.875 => 0.89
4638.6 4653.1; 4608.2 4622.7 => 0.91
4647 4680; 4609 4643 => 0.92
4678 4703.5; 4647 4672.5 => 1.01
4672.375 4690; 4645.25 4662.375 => 1.03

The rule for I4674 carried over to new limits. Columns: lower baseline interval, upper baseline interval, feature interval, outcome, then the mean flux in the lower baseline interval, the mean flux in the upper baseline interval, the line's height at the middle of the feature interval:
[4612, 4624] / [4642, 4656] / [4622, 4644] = -0.2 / 3.9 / 3.46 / 3.68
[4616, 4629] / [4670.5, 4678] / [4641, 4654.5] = 0.9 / 3.9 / 3.53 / 3.72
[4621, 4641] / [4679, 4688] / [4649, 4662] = 0.8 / 3.74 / 3.52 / 3.64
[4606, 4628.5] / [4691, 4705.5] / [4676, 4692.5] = -0.3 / 3.82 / 3.41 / 3.48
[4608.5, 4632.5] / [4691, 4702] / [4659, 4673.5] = 0.5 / 3.83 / 3.44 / 3.6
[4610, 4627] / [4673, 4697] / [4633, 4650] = 1.1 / 3.84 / 3.53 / 3.73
